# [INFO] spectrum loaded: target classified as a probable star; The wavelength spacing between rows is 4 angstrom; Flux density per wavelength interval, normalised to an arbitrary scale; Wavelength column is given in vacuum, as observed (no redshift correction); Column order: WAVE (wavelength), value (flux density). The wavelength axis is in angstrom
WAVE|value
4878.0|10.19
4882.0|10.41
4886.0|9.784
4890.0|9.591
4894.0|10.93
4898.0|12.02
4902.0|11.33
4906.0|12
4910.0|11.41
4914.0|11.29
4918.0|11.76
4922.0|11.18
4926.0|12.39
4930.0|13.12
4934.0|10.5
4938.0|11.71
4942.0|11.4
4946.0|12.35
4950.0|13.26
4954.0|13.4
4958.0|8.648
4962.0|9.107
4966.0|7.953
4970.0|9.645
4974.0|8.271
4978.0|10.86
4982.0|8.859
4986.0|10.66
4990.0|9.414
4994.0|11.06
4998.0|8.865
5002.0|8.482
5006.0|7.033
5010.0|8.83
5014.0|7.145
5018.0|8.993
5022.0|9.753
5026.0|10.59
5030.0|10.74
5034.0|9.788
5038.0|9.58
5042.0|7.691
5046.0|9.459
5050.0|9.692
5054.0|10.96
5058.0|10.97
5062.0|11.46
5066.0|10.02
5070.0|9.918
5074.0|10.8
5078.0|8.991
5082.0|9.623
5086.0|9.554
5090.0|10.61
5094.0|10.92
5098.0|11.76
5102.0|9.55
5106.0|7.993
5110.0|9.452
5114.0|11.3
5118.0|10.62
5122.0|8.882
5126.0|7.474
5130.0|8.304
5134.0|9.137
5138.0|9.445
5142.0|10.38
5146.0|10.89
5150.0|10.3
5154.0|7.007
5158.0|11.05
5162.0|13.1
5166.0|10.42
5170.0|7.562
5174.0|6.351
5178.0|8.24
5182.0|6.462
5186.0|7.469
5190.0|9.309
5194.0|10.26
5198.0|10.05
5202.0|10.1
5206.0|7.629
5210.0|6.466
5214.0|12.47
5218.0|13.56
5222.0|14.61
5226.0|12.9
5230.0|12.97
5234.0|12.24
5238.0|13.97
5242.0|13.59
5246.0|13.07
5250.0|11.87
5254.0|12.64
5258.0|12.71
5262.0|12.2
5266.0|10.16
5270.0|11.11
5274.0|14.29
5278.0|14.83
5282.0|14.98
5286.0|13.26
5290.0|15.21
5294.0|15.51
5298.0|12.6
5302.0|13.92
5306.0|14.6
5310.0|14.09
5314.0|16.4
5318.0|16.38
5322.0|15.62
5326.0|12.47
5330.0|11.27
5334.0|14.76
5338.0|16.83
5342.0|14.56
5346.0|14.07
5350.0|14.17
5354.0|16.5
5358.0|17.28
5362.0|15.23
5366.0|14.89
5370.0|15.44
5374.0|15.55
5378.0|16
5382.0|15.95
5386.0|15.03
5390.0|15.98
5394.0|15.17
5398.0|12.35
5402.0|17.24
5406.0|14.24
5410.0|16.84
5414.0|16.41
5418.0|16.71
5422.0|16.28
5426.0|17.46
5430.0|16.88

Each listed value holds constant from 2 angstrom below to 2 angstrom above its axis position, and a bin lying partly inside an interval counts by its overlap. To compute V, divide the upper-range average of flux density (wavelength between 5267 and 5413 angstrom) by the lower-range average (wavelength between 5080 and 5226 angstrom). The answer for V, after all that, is 1.53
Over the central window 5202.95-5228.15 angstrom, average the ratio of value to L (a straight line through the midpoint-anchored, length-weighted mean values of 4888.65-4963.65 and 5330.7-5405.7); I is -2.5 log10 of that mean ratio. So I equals 0.24 mag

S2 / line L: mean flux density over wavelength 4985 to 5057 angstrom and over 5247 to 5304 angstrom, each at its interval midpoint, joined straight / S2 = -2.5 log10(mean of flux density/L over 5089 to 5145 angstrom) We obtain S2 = 0.12 mag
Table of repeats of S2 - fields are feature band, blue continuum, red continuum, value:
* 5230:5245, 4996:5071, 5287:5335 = -0.01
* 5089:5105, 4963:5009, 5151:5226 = -0.12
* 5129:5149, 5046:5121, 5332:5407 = 0.15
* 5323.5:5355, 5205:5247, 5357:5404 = 0.03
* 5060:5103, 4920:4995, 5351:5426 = 0.18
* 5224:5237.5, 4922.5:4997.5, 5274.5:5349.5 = 0.06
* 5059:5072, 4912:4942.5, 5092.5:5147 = -0.03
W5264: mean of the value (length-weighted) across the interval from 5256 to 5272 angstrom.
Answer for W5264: 11.5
